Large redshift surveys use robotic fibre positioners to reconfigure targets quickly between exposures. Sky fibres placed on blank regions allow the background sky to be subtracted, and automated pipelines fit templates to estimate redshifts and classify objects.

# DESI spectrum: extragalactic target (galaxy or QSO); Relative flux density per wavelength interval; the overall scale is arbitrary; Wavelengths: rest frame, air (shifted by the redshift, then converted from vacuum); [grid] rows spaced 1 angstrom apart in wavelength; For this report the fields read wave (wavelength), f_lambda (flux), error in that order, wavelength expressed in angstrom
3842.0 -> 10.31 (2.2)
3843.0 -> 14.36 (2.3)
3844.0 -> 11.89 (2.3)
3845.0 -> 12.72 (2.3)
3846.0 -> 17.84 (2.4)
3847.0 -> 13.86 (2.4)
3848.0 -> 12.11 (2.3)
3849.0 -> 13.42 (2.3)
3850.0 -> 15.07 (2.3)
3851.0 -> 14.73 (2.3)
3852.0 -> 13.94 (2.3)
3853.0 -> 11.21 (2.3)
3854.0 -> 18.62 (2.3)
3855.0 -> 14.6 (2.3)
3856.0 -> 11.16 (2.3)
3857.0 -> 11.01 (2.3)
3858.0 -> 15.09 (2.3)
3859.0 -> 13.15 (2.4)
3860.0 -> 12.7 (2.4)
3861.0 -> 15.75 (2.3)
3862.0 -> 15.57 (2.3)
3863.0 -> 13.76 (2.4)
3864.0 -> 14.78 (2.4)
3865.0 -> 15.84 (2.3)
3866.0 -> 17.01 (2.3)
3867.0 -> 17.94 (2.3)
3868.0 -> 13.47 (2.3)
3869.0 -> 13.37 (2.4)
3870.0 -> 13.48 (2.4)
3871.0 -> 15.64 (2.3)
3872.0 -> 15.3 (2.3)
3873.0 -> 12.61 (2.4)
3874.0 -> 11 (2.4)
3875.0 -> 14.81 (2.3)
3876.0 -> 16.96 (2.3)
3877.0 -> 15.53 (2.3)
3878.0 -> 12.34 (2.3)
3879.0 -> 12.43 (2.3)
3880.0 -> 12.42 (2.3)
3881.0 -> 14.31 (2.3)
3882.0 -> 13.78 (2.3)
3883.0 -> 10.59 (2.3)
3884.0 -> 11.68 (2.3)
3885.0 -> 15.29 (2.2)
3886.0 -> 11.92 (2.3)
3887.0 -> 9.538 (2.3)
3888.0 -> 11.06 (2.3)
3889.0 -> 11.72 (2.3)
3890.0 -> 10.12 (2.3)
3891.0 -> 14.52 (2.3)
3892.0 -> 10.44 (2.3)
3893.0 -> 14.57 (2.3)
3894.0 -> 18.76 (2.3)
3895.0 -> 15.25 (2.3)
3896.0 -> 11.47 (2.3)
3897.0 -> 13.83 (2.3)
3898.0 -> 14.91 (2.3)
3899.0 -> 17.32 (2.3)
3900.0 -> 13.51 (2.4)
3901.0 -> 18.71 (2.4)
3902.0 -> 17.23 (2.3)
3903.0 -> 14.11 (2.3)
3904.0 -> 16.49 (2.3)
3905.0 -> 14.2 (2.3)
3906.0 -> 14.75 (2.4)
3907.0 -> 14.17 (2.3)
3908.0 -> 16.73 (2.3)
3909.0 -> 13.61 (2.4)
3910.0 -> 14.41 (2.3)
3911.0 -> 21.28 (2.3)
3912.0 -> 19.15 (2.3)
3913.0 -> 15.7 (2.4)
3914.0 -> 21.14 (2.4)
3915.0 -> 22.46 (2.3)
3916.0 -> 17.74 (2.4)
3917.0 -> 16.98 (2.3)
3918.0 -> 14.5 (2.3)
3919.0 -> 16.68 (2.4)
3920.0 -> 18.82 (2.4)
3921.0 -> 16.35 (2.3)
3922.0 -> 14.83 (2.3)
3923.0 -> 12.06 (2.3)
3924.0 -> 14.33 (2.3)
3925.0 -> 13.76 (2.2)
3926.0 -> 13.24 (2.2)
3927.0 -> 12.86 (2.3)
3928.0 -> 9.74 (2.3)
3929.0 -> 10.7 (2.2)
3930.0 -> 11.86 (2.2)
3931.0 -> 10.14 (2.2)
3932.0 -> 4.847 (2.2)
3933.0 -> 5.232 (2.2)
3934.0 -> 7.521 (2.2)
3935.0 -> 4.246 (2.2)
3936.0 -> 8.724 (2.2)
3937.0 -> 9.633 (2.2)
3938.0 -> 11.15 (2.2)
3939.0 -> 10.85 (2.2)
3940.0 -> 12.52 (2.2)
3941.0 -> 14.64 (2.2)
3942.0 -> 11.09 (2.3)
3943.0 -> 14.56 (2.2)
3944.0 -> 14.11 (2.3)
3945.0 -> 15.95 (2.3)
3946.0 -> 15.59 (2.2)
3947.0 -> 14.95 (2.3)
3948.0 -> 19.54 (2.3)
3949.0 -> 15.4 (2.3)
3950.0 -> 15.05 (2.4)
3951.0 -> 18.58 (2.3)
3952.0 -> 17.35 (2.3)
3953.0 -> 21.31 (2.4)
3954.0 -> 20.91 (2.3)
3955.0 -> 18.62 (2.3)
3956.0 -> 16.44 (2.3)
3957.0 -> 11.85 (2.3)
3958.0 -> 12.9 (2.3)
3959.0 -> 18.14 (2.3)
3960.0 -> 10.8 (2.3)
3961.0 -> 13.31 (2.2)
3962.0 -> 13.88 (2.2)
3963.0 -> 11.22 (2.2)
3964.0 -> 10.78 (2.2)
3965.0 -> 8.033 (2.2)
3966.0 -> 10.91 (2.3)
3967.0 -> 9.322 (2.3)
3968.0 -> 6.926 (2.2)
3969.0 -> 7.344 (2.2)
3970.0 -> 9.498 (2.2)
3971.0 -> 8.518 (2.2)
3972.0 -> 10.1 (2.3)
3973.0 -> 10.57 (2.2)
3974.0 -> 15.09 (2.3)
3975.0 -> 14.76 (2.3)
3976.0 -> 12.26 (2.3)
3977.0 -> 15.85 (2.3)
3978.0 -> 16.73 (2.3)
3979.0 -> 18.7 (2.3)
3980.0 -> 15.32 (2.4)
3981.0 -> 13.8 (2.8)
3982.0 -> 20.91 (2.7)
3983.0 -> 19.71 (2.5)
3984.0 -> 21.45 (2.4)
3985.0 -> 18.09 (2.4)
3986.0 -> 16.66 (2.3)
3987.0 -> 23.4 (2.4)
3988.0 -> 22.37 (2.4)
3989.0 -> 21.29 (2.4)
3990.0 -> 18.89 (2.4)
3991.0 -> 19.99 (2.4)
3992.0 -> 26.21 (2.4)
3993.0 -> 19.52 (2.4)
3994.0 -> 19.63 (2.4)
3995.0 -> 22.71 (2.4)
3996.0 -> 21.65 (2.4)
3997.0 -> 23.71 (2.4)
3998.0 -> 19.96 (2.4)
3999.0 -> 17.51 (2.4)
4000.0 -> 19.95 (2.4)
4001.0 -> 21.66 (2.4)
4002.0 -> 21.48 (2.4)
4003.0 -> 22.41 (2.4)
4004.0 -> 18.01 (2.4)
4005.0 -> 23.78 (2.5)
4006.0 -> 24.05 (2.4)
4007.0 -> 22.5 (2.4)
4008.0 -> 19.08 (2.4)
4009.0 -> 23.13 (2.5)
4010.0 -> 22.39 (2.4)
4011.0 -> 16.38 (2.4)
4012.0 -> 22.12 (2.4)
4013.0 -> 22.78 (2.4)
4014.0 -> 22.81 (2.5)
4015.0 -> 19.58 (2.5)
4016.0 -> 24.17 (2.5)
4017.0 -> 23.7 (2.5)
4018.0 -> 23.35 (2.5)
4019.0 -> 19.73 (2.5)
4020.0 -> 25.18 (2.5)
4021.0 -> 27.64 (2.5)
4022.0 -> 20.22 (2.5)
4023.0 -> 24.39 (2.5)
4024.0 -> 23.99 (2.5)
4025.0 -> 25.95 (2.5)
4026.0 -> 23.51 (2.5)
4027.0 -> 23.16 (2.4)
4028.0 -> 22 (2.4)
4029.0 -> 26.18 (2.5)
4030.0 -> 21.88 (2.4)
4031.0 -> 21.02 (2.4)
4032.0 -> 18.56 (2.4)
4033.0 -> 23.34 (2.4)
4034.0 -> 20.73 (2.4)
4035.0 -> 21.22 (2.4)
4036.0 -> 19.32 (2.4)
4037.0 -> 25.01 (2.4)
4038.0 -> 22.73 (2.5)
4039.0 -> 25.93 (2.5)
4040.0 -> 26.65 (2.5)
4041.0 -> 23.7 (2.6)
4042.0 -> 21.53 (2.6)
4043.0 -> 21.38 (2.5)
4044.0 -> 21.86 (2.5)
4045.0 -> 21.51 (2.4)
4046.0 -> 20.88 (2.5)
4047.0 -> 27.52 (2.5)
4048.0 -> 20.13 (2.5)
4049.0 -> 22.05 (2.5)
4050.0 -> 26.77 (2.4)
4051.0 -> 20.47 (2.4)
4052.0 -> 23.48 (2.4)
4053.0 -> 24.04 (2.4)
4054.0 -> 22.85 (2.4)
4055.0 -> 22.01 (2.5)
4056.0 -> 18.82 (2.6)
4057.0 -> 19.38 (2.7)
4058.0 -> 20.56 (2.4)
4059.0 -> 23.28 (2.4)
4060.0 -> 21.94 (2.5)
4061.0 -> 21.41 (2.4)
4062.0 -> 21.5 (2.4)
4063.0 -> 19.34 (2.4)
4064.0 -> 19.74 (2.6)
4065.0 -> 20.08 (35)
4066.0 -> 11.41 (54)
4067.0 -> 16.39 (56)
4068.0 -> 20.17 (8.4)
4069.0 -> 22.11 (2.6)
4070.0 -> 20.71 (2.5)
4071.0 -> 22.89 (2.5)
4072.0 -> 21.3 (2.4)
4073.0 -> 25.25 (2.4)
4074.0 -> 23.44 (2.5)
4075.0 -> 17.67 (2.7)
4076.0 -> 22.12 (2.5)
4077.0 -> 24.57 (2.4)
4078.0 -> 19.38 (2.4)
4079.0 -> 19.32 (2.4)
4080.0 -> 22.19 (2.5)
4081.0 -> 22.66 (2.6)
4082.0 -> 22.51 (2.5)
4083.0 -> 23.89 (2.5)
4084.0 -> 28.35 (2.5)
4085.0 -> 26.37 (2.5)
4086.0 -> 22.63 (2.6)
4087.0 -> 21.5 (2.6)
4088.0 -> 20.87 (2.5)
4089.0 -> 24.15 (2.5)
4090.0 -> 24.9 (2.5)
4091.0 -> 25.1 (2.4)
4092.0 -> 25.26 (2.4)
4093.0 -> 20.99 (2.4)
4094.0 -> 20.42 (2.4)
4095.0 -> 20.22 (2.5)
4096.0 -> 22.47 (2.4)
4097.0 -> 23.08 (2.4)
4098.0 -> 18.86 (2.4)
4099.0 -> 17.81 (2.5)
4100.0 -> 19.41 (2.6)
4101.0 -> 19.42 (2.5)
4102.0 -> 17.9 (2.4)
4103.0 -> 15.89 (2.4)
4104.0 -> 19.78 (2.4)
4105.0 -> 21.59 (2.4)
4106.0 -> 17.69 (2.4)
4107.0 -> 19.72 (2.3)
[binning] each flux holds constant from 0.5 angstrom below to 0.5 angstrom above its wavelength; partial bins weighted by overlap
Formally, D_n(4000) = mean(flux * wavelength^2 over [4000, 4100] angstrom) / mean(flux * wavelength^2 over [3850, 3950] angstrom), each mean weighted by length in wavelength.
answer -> 1.71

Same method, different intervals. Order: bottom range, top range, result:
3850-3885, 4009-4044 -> 1.75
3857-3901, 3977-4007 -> 1.55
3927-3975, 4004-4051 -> 1.90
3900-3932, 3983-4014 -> 1.44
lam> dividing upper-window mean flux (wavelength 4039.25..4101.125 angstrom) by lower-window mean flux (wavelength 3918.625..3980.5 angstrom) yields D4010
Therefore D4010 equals 1.68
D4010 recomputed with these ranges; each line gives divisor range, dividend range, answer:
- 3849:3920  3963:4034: 1.31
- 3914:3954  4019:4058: 1.65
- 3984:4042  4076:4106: 0.99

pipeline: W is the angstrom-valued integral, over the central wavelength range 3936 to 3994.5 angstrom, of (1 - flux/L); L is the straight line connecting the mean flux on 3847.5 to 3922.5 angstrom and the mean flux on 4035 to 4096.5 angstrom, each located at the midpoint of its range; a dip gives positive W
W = 9.3 angstrom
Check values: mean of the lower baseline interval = 14.7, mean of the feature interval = 15.2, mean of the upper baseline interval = 22.1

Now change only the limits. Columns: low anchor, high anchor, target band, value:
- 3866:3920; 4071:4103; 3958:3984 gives 6.8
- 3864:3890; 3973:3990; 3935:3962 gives 3.1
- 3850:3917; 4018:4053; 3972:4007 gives 2.1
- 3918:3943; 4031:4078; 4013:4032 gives -4.0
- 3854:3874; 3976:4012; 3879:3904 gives 3.1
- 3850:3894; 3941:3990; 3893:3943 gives 1.2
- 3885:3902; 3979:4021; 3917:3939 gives 6.0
